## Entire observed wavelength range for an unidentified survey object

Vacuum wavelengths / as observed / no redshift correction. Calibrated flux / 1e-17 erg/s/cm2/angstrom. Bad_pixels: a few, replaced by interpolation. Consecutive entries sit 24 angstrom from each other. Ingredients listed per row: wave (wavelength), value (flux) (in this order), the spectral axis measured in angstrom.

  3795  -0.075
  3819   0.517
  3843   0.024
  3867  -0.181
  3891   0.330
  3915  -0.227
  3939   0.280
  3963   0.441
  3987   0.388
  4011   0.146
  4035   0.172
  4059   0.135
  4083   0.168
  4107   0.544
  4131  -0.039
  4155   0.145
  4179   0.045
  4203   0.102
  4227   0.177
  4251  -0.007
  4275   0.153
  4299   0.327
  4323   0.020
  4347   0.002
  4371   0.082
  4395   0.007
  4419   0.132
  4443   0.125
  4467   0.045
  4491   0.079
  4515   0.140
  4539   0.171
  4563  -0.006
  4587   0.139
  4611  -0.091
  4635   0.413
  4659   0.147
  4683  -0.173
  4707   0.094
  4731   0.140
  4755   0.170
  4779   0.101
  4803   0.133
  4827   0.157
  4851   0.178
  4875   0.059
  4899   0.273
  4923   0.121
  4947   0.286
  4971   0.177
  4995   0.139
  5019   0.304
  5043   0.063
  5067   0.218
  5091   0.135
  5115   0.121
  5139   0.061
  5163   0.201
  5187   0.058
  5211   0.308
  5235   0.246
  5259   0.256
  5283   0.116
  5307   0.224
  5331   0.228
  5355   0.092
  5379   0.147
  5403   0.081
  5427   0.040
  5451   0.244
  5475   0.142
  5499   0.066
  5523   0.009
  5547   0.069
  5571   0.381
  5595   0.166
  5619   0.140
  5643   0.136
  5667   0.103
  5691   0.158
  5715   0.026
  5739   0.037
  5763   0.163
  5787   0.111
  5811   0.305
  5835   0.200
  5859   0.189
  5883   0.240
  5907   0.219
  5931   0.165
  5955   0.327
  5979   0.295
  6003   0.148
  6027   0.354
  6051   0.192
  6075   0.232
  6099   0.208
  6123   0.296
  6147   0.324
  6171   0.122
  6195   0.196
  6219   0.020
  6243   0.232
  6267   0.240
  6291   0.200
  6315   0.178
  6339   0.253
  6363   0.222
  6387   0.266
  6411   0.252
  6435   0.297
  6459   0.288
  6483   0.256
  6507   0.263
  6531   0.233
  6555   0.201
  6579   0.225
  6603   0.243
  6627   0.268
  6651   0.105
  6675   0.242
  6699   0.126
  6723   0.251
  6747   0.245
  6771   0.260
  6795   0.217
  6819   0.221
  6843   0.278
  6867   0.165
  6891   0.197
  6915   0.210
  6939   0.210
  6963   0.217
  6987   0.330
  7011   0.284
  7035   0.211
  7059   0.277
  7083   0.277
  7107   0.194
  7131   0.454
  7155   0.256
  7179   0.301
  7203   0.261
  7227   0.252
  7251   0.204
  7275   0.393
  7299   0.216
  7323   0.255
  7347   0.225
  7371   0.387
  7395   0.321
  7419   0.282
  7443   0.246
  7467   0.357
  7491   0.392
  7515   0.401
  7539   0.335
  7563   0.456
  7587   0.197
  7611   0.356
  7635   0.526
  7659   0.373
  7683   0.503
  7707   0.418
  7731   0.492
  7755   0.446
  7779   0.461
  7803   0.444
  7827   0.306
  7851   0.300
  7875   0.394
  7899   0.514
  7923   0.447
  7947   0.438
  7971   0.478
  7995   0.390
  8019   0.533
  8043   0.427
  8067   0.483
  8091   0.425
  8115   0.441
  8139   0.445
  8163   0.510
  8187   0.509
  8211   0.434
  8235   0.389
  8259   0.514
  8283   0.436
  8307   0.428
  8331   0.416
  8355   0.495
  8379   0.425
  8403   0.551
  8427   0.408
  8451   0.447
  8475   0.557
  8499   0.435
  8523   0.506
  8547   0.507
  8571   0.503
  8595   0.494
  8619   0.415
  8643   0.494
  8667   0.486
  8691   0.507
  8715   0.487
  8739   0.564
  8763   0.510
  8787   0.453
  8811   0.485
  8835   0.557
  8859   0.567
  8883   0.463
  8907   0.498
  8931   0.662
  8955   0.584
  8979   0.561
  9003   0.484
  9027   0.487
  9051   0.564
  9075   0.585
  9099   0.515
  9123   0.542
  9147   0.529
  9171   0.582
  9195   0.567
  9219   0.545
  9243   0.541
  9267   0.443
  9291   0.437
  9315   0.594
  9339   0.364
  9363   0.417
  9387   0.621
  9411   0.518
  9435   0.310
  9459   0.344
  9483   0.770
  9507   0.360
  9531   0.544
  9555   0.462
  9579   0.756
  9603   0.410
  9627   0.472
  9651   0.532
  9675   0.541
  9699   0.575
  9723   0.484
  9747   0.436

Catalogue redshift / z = 0.91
